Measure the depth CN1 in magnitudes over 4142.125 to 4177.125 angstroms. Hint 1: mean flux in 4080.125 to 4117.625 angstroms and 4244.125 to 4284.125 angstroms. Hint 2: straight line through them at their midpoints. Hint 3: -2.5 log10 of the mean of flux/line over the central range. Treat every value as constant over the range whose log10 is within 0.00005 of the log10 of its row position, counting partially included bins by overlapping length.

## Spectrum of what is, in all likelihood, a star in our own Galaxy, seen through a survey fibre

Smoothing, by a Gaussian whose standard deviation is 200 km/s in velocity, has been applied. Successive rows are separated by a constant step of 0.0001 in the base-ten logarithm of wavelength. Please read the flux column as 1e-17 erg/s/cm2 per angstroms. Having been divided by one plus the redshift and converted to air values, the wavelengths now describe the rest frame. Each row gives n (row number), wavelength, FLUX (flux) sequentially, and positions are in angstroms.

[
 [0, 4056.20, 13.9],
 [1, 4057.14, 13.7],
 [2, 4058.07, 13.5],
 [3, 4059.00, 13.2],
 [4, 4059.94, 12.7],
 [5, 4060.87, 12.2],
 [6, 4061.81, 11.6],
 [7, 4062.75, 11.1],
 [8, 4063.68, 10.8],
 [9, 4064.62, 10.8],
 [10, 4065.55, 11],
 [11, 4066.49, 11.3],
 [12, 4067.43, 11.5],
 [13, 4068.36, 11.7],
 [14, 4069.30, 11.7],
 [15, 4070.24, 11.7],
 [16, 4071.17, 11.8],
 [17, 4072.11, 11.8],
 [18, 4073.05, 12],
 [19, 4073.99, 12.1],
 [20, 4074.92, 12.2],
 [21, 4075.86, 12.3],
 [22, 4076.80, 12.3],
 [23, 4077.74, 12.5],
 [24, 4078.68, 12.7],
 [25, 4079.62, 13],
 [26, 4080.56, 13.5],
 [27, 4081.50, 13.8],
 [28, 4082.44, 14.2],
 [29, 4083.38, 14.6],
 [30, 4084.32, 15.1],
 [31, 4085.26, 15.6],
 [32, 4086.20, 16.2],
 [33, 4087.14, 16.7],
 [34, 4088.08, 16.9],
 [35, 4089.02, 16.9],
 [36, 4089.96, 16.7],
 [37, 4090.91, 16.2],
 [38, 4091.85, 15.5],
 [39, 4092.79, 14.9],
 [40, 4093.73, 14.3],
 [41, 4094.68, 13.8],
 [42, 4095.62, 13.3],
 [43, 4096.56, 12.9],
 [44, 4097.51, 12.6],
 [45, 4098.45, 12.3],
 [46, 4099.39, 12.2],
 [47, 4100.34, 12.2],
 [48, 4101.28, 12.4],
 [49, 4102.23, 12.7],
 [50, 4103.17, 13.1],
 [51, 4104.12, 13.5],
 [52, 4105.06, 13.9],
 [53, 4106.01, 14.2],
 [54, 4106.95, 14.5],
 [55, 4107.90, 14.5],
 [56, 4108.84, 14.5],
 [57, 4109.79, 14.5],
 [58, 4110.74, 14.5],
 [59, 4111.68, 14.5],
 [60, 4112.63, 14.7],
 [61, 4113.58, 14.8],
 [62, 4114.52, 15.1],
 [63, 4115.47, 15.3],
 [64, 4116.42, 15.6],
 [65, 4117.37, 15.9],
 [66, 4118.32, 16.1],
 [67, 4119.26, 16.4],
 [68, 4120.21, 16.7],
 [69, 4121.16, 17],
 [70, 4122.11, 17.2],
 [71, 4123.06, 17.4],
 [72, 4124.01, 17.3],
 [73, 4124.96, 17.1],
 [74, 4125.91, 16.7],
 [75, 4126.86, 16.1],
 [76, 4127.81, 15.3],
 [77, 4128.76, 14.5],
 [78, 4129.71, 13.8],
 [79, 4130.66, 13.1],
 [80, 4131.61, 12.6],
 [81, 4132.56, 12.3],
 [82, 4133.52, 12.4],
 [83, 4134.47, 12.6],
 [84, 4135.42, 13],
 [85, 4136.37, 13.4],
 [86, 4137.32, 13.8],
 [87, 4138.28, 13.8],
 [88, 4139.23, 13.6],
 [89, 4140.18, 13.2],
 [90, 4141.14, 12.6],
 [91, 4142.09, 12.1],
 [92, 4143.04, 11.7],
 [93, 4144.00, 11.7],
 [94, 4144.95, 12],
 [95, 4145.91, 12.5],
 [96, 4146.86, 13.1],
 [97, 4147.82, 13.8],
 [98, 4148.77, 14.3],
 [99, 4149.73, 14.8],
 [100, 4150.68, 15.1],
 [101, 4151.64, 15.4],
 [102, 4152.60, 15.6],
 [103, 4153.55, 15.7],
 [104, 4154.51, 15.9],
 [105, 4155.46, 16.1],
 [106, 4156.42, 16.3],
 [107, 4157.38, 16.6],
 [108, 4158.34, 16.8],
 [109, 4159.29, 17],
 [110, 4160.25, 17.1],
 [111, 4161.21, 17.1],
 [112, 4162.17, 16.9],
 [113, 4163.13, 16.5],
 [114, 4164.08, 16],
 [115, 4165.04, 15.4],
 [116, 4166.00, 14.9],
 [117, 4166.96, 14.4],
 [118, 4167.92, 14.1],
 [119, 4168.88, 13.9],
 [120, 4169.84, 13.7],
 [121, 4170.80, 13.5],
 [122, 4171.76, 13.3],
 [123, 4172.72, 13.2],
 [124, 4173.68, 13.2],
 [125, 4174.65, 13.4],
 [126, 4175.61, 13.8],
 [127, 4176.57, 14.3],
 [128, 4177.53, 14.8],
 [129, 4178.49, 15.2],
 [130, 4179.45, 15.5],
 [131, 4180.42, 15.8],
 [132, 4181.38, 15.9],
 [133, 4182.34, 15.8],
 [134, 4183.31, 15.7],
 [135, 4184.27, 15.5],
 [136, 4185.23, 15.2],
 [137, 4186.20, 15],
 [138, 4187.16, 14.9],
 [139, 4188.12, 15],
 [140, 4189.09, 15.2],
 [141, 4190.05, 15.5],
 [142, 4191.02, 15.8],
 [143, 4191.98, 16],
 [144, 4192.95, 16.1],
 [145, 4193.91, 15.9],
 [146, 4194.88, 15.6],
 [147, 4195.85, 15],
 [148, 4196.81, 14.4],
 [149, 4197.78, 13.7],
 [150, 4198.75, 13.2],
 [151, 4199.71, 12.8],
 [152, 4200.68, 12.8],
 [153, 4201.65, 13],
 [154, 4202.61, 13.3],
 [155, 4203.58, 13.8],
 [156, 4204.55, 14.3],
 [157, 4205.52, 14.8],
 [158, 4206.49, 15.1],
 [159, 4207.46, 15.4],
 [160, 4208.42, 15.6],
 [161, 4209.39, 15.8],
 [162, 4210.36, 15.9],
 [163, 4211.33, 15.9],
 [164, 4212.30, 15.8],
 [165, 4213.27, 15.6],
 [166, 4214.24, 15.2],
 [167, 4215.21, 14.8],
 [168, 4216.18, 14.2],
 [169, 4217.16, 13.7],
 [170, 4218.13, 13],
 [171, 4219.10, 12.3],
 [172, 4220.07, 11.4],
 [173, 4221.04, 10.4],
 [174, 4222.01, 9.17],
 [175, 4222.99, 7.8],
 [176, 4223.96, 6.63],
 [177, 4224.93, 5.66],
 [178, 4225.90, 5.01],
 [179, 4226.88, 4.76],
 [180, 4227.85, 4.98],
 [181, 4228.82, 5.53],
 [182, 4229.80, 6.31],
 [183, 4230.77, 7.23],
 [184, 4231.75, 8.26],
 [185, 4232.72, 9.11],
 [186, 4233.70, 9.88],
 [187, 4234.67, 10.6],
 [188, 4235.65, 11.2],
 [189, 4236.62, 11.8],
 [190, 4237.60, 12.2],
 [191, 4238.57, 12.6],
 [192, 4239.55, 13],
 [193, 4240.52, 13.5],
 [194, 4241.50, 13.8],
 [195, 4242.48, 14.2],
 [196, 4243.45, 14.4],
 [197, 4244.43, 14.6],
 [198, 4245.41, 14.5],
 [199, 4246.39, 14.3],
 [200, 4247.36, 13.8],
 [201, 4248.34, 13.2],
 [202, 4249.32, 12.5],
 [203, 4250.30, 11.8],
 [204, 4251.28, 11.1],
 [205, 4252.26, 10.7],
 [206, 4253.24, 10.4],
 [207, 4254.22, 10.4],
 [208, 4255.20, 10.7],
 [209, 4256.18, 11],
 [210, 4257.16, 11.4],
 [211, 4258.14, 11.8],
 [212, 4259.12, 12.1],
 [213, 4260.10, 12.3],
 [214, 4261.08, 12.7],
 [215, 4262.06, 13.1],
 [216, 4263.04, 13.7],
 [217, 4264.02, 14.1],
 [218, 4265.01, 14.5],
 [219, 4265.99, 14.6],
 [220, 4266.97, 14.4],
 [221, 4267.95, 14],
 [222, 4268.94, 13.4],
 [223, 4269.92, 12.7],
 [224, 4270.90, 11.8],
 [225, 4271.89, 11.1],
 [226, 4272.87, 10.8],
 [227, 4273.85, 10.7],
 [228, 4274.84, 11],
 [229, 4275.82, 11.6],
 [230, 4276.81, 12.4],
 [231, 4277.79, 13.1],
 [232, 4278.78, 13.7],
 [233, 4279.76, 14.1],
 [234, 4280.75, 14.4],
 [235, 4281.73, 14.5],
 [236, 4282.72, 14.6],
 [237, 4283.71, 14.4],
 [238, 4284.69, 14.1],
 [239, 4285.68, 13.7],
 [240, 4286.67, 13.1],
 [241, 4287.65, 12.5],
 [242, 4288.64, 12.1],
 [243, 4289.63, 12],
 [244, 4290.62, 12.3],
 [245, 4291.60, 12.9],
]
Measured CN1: -0.065 mag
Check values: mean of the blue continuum 14.5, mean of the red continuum 12.7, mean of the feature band 14.7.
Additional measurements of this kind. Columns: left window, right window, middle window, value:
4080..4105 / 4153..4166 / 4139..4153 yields 0.19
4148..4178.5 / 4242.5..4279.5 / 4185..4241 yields 0.11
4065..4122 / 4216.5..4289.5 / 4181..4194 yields -0.22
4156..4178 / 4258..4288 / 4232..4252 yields 0.09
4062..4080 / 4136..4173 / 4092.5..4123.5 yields -0.11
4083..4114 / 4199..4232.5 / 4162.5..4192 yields -0.18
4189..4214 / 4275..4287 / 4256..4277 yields 0.11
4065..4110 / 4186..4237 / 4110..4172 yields -0.14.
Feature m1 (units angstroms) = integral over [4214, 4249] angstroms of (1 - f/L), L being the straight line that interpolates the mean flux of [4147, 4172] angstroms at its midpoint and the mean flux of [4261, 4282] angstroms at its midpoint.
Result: 7.4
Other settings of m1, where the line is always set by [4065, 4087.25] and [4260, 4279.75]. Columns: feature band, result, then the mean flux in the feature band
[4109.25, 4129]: -4.5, 15.9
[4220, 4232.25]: 5.6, 7.02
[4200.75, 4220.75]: -2.4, 14.4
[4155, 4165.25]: -2.9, 16.6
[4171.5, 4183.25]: -1.6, 14.6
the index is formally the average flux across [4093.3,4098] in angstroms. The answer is 13.4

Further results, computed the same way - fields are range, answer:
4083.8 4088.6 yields 16.1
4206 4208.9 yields 15.4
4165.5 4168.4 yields 14.5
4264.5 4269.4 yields 14.2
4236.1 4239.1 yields 12.2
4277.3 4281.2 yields 13.8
